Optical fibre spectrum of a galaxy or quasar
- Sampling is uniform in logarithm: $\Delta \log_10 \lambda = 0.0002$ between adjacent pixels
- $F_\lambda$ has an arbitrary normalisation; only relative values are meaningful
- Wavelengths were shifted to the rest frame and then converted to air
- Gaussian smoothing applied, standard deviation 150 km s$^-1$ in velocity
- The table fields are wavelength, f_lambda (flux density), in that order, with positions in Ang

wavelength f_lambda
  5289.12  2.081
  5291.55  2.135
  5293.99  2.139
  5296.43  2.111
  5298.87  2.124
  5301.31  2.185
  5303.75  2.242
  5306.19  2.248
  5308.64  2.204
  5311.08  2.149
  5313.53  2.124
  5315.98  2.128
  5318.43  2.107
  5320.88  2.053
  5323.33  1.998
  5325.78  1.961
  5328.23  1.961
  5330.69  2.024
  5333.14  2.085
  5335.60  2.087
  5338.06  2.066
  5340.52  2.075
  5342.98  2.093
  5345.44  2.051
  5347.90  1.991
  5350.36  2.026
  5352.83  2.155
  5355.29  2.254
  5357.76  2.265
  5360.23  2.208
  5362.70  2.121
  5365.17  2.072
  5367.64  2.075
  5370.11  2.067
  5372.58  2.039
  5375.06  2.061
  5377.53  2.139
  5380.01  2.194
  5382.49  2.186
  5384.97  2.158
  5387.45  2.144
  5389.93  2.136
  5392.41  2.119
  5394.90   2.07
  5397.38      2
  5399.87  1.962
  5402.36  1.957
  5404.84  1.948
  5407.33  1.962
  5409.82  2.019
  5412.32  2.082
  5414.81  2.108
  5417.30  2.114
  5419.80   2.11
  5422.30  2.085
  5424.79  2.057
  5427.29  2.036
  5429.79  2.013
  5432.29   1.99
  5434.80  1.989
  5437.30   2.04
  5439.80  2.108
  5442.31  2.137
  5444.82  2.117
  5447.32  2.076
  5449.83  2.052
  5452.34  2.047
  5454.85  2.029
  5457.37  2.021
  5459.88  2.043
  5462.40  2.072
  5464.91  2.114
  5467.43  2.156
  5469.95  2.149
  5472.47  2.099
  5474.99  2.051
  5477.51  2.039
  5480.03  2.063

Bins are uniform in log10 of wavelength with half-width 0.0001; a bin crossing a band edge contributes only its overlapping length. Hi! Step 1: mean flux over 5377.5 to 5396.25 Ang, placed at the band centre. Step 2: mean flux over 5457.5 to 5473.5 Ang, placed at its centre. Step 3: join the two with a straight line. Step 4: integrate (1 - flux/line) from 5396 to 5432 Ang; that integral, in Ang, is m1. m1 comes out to 1.6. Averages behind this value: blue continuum 2.14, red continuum 2.1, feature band 2.03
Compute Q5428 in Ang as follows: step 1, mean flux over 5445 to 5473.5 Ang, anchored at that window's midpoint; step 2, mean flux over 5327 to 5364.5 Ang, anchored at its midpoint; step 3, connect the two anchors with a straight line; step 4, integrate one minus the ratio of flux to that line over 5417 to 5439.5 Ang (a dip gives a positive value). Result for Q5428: 0.4 Ang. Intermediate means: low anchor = 2.1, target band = 2.05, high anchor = 2.08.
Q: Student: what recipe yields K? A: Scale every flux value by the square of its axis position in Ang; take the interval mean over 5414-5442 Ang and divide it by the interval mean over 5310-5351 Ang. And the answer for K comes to 1.0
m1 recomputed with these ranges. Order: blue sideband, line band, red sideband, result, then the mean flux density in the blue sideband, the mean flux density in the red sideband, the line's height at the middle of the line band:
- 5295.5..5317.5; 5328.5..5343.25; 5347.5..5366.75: 0.61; 2.17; 2.14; 2.15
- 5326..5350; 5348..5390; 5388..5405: -1.87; 2.04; 2.04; 2.04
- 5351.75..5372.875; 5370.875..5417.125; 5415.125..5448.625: 0.83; 2.14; 2.07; 2.11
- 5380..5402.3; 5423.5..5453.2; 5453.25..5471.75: 0.44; 2.09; 2.08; 2.09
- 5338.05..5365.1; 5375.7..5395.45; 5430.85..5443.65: -0.48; 2.12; 2.05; 2.09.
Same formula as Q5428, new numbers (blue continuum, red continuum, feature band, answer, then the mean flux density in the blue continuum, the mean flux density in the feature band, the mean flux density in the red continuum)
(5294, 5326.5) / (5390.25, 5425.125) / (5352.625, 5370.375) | -0.61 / 2.13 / 2.16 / 2.04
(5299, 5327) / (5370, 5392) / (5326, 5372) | 0.82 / 2.13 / 2.09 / 2.13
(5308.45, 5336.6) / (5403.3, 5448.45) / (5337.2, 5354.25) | -0.02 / 2.07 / 2.07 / 2.05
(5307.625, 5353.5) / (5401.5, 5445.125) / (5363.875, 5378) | -0.09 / 2.07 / 2.07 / 2.05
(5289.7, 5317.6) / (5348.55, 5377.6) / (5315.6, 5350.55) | 1.55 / 2.16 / 2.05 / 2.12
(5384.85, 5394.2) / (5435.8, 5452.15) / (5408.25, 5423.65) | 0.19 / 2.13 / 2.08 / 2.09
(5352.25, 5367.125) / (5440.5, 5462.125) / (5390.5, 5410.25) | 1.10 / 2.18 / 2.01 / 2.07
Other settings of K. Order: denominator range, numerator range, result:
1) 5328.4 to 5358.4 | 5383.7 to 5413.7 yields 1.00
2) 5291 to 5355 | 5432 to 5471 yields 1.04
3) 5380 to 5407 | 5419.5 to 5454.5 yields 1.01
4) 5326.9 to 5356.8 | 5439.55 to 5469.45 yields 1.05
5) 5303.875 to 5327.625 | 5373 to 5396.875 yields 1.03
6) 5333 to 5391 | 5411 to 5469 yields 1.01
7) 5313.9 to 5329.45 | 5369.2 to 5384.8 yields 1.06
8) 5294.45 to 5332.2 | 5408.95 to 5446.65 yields 1.02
